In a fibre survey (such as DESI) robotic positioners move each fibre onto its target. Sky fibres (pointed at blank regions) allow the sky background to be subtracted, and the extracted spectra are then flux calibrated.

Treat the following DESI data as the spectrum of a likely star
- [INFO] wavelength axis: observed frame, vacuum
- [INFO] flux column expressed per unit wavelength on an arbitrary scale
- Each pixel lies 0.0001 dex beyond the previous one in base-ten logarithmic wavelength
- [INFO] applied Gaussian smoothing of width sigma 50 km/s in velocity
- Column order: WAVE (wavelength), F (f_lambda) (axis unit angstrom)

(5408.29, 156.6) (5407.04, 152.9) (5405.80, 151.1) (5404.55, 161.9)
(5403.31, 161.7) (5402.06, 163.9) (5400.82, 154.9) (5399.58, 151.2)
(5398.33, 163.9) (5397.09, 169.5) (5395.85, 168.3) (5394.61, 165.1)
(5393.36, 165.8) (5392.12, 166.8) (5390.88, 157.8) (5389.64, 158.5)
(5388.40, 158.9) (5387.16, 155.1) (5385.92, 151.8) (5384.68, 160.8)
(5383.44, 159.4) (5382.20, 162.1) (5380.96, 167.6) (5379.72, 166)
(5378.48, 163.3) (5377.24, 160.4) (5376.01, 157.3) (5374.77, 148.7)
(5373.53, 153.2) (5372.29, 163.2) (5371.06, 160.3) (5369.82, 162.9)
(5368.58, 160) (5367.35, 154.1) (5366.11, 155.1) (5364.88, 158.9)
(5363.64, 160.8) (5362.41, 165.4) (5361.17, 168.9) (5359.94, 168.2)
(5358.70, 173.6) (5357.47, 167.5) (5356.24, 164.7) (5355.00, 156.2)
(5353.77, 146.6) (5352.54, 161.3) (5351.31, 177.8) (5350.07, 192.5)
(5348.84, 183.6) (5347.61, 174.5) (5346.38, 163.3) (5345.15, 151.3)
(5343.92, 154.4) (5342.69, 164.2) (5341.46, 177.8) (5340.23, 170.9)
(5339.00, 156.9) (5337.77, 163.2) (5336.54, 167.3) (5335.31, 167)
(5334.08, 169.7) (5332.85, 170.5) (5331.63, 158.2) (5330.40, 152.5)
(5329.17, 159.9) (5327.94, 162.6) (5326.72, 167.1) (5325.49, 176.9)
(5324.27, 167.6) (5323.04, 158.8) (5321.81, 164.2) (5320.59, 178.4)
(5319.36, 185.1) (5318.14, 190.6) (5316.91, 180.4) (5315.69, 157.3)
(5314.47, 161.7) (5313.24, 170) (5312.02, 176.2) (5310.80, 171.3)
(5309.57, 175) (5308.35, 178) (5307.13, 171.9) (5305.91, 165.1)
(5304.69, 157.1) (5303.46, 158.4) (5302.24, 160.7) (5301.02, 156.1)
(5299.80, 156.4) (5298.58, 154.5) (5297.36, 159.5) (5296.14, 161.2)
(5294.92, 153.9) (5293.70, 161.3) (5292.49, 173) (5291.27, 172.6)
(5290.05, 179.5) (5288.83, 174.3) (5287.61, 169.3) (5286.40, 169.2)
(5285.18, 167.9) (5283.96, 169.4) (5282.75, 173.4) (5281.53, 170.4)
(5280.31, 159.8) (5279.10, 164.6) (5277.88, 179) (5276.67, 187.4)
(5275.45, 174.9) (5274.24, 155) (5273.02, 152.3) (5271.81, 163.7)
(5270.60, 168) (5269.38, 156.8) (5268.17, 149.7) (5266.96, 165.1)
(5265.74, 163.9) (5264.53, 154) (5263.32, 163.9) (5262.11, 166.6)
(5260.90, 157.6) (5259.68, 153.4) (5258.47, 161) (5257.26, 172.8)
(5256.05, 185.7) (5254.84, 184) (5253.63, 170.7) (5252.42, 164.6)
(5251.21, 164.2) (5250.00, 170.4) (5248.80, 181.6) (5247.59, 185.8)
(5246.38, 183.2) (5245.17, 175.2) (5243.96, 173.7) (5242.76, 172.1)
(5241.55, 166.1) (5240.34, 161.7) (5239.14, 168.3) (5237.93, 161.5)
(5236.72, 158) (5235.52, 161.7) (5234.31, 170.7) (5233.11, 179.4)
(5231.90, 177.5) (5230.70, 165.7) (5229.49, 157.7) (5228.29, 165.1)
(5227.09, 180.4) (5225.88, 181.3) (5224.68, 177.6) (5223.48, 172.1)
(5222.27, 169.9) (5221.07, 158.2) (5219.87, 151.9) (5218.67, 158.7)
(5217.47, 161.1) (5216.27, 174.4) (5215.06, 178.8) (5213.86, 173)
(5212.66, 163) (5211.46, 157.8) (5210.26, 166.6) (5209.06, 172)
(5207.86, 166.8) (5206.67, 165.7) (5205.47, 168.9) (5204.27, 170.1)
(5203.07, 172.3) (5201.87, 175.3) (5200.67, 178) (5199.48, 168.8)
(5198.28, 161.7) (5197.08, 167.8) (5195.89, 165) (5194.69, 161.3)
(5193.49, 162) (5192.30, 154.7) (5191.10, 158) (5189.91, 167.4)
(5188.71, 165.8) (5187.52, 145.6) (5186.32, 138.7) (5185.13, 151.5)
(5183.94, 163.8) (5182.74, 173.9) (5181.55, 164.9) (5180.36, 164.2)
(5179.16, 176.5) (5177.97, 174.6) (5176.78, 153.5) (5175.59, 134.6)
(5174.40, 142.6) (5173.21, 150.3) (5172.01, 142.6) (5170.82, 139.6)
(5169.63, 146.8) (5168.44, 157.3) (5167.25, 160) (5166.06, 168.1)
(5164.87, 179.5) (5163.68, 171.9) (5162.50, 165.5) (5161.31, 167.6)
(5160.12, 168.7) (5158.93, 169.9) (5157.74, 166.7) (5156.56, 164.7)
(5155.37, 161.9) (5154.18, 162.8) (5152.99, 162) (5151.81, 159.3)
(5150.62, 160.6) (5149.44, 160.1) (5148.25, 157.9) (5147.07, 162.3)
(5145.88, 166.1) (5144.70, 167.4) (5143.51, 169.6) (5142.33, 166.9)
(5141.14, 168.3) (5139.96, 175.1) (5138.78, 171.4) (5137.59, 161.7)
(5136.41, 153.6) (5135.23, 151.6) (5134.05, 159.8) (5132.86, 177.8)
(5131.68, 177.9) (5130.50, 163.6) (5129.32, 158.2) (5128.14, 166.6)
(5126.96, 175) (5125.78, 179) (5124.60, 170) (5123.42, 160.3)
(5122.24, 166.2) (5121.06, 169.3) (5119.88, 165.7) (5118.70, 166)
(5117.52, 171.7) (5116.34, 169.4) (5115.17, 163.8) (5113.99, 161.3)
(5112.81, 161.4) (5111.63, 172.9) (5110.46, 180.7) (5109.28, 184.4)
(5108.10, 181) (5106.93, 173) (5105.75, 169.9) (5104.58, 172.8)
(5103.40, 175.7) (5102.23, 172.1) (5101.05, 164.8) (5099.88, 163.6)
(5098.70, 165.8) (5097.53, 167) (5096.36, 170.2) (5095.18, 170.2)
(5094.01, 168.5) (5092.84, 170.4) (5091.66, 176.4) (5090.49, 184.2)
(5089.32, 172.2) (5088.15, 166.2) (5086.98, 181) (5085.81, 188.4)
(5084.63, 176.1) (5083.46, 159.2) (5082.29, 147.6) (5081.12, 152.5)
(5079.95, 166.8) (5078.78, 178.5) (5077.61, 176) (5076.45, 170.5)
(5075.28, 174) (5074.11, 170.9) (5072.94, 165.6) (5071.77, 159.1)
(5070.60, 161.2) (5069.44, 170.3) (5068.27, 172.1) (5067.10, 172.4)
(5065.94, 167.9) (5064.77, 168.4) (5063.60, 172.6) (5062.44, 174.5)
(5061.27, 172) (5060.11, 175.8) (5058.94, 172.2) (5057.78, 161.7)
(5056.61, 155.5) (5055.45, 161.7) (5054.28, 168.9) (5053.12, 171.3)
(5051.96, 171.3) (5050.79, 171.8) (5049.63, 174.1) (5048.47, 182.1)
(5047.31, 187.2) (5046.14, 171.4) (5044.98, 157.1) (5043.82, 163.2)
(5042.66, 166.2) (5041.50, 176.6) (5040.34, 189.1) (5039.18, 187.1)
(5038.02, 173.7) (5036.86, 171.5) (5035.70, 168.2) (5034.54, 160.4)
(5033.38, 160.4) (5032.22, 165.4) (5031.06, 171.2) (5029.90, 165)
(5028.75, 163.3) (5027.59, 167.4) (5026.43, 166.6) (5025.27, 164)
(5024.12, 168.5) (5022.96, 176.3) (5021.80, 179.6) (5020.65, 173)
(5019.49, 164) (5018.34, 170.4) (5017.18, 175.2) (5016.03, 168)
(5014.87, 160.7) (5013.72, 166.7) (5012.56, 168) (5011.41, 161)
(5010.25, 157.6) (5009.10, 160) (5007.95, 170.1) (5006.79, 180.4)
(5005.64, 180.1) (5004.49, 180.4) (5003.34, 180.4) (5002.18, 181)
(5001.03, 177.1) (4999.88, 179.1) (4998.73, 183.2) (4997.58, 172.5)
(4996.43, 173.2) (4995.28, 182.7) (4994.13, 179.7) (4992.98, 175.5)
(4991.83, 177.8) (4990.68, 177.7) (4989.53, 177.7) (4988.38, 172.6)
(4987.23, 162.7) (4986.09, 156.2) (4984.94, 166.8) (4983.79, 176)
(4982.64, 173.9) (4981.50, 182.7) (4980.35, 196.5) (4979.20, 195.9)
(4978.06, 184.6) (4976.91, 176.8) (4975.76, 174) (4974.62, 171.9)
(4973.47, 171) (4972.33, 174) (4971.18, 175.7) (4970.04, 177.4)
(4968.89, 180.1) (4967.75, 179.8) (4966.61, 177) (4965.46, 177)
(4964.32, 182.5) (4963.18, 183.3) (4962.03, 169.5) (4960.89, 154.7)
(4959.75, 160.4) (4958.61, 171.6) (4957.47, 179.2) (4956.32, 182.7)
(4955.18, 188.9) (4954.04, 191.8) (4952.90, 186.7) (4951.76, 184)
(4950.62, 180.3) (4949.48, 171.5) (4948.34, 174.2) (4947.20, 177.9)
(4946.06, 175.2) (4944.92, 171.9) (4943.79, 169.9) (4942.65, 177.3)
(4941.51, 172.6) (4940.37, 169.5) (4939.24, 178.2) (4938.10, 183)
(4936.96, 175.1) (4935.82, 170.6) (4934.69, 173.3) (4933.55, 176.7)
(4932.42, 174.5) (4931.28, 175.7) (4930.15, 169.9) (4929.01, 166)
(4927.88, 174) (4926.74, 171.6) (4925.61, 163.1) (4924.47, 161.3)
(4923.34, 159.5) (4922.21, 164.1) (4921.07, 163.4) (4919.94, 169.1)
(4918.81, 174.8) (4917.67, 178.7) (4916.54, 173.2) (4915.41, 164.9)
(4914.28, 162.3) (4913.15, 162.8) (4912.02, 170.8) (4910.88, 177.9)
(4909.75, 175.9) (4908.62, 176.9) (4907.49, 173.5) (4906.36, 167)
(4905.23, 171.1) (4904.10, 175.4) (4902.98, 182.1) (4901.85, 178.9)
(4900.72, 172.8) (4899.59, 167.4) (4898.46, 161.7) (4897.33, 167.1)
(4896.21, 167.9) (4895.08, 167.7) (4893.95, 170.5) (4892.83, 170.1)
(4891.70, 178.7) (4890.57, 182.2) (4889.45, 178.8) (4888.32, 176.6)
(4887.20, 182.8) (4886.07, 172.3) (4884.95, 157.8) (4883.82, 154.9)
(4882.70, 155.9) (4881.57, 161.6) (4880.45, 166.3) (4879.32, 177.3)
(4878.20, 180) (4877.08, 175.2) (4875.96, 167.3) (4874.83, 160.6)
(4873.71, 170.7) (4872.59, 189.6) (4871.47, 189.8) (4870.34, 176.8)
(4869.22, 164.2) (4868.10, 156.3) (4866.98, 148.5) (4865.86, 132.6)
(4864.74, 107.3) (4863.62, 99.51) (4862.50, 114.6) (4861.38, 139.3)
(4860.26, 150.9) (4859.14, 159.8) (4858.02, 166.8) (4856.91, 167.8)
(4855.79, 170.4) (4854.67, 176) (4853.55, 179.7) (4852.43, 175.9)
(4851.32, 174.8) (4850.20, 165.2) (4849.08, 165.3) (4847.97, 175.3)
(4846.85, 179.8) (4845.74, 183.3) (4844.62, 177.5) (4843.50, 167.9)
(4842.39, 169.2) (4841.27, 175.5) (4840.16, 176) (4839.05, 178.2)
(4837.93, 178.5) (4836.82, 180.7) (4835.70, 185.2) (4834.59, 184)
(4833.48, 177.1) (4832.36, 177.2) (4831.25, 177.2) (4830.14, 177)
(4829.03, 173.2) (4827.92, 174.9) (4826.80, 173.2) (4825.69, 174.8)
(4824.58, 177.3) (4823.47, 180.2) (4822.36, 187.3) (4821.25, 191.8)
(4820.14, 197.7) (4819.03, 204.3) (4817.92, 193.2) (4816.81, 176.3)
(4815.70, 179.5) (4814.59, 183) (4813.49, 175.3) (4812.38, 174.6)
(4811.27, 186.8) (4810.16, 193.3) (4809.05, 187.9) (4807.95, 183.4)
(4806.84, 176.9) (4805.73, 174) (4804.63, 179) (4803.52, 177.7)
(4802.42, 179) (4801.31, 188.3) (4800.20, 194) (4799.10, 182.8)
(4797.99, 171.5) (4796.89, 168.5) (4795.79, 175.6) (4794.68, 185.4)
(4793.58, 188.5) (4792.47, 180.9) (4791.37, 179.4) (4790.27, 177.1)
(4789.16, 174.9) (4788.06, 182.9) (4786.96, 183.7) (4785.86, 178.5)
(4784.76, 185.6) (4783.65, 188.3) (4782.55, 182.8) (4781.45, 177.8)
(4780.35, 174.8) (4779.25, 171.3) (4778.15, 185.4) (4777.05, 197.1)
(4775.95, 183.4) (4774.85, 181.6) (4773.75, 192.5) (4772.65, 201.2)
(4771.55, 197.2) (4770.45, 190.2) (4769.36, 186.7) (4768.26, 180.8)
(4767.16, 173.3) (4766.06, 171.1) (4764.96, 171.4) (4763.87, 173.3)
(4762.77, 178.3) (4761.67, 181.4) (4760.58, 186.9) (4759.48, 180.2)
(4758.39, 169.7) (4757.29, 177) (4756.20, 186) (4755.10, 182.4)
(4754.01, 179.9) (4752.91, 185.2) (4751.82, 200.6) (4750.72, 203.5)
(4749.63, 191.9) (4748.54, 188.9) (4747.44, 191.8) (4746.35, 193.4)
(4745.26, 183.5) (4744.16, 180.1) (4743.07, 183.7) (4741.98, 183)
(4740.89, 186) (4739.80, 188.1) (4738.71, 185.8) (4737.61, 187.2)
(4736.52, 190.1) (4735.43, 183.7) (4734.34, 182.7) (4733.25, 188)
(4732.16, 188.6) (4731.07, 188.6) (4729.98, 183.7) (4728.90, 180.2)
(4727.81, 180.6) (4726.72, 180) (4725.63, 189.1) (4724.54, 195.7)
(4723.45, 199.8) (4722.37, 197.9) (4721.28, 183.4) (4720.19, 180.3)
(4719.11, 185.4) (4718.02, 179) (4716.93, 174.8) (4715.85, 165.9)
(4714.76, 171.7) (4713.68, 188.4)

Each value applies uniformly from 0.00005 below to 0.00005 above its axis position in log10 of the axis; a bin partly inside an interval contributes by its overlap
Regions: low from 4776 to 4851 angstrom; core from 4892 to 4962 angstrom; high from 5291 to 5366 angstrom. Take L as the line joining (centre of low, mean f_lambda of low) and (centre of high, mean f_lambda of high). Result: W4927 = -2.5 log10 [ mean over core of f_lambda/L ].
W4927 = 0.029 mag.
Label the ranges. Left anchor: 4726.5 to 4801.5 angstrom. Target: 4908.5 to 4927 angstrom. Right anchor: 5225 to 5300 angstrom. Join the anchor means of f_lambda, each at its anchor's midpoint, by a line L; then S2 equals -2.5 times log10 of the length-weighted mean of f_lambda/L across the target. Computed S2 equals 0.06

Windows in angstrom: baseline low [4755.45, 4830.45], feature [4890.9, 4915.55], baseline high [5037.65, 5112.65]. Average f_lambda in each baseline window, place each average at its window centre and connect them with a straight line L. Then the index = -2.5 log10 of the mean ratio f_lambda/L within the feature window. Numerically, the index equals 0.04 mag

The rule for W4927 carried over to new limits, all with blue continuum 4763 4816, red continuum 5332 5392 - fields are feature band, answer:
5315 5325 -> -0.053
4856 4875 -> 0.173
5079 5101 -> 0.018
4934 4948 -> 0.015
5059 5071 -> 0.012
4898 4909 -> 0.033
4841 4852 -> 0.041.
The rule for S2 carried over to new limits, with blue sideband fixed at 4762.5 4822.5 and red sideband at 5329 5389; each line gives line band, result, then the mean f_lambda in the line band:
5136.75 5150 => 0.03 mag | 166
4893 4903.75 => 0.05 mag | 171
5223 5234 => -0.03 mag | 173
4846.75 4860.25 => 0.06 mag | 170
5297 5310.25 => 0.01 mag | 163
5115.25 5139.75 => 0.03 mag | 167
